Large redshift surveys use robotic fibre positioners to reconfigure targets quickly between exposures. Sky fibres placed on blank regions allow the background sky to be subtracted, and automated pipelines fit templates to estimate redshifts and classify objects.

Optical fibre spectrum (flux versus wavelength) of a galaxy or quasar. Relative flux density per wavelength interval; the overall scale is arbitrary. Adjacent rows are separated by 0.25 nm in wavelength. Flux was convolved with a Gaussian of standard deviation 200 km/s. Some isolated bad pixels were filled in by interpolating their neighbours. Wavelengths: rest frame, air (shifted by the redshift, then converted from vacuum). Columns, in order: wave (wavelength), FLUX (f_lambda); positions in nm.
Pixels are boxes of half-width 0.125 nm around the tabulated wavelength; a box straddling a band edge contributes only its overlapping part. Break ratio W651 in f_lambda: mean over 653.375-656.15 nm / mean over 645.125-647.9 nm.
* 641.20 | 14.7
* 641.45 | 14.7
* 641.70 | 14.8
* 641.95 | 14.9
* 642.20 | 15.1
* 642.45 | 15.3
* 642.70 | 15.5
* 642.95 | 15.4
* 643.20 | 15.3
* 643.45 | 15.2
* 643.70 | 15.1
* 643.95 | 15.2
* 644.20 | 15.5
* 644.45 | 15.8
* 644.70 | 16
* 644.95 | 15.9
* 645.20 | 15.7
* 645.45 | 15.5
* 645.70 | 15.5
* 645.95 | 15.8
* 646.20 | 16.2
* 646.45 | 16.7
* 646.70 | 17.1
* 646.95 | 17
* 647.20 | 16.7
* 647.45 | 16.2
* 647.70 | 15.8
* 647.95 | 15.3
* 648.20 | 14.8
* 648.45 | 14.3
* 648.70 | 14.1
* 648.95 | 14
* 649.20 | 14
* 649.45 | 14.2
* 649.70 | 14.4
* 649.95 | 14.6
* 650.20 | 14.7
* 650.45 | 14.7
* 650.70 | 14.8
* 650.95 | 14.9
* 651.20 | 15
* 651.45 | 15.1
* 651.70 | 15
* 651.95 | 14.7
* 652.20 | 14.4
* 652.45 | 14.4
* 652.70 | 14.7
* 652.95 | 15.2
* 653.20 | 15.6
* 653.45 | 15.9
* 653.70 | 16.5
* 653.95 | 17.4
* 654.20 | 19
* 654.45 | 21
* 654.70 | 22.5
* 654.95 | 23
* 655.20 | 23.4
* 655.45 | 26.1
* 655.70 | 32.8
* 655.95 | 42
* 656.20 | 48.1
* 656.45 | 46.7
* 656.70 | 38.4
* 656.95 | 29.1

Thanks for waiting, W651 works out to 1.5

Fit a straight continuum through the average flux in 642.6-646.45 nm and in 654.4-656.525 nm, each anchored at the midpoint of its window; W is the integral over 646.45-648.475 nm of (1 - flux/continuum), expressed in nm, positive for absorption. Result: 0.39 nm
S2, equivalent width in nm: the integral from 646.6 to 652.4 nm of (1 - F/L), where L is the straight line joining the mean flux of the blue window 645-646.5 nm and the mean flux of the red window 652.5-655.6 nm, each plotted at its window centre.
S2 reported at 0.769 nm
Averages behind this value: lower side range 15.9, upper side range 19.2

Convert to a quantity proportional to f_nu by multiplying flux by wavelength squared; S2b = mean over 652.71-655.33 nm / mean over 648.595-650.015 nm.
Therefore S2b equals 1.34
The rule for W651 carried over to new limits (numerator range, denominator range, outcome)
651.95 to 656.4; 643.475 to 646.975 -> 1.43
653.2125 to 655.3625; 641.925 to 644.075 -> 1.29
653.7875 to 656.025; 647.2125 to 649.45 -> 1.66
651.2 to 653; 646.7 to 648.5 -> 0.93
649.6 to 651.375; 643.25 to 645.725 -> 0.95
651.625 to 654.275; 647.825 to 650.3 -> 1.08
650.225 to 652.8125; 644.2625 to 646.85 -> 0.92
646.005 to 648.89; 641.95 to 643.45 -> 1.03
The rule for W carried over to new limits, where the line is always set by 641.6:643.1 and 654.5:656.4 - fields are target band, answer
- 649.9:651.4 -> 0.626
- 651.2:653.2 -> 0.913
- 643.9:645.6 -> 0.229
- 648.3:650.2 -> 0.755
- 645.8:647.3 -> 0.280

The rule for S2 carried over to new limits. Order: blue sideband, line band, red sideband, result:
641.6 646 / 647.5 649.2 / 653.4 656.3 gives 0.424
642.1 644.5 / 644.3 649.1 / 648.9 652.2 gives -0.222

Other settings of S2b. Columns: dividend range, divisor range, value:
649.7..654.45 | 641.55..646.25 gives 1.03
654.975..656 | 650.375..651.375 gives 2.01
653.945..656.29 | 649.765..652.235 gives 1.90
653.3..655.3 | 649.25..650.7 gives 1.38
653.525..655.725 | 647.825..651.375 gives 1.52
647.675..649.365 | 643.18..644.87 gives 0.95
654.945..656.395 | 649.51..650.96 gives 2.36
